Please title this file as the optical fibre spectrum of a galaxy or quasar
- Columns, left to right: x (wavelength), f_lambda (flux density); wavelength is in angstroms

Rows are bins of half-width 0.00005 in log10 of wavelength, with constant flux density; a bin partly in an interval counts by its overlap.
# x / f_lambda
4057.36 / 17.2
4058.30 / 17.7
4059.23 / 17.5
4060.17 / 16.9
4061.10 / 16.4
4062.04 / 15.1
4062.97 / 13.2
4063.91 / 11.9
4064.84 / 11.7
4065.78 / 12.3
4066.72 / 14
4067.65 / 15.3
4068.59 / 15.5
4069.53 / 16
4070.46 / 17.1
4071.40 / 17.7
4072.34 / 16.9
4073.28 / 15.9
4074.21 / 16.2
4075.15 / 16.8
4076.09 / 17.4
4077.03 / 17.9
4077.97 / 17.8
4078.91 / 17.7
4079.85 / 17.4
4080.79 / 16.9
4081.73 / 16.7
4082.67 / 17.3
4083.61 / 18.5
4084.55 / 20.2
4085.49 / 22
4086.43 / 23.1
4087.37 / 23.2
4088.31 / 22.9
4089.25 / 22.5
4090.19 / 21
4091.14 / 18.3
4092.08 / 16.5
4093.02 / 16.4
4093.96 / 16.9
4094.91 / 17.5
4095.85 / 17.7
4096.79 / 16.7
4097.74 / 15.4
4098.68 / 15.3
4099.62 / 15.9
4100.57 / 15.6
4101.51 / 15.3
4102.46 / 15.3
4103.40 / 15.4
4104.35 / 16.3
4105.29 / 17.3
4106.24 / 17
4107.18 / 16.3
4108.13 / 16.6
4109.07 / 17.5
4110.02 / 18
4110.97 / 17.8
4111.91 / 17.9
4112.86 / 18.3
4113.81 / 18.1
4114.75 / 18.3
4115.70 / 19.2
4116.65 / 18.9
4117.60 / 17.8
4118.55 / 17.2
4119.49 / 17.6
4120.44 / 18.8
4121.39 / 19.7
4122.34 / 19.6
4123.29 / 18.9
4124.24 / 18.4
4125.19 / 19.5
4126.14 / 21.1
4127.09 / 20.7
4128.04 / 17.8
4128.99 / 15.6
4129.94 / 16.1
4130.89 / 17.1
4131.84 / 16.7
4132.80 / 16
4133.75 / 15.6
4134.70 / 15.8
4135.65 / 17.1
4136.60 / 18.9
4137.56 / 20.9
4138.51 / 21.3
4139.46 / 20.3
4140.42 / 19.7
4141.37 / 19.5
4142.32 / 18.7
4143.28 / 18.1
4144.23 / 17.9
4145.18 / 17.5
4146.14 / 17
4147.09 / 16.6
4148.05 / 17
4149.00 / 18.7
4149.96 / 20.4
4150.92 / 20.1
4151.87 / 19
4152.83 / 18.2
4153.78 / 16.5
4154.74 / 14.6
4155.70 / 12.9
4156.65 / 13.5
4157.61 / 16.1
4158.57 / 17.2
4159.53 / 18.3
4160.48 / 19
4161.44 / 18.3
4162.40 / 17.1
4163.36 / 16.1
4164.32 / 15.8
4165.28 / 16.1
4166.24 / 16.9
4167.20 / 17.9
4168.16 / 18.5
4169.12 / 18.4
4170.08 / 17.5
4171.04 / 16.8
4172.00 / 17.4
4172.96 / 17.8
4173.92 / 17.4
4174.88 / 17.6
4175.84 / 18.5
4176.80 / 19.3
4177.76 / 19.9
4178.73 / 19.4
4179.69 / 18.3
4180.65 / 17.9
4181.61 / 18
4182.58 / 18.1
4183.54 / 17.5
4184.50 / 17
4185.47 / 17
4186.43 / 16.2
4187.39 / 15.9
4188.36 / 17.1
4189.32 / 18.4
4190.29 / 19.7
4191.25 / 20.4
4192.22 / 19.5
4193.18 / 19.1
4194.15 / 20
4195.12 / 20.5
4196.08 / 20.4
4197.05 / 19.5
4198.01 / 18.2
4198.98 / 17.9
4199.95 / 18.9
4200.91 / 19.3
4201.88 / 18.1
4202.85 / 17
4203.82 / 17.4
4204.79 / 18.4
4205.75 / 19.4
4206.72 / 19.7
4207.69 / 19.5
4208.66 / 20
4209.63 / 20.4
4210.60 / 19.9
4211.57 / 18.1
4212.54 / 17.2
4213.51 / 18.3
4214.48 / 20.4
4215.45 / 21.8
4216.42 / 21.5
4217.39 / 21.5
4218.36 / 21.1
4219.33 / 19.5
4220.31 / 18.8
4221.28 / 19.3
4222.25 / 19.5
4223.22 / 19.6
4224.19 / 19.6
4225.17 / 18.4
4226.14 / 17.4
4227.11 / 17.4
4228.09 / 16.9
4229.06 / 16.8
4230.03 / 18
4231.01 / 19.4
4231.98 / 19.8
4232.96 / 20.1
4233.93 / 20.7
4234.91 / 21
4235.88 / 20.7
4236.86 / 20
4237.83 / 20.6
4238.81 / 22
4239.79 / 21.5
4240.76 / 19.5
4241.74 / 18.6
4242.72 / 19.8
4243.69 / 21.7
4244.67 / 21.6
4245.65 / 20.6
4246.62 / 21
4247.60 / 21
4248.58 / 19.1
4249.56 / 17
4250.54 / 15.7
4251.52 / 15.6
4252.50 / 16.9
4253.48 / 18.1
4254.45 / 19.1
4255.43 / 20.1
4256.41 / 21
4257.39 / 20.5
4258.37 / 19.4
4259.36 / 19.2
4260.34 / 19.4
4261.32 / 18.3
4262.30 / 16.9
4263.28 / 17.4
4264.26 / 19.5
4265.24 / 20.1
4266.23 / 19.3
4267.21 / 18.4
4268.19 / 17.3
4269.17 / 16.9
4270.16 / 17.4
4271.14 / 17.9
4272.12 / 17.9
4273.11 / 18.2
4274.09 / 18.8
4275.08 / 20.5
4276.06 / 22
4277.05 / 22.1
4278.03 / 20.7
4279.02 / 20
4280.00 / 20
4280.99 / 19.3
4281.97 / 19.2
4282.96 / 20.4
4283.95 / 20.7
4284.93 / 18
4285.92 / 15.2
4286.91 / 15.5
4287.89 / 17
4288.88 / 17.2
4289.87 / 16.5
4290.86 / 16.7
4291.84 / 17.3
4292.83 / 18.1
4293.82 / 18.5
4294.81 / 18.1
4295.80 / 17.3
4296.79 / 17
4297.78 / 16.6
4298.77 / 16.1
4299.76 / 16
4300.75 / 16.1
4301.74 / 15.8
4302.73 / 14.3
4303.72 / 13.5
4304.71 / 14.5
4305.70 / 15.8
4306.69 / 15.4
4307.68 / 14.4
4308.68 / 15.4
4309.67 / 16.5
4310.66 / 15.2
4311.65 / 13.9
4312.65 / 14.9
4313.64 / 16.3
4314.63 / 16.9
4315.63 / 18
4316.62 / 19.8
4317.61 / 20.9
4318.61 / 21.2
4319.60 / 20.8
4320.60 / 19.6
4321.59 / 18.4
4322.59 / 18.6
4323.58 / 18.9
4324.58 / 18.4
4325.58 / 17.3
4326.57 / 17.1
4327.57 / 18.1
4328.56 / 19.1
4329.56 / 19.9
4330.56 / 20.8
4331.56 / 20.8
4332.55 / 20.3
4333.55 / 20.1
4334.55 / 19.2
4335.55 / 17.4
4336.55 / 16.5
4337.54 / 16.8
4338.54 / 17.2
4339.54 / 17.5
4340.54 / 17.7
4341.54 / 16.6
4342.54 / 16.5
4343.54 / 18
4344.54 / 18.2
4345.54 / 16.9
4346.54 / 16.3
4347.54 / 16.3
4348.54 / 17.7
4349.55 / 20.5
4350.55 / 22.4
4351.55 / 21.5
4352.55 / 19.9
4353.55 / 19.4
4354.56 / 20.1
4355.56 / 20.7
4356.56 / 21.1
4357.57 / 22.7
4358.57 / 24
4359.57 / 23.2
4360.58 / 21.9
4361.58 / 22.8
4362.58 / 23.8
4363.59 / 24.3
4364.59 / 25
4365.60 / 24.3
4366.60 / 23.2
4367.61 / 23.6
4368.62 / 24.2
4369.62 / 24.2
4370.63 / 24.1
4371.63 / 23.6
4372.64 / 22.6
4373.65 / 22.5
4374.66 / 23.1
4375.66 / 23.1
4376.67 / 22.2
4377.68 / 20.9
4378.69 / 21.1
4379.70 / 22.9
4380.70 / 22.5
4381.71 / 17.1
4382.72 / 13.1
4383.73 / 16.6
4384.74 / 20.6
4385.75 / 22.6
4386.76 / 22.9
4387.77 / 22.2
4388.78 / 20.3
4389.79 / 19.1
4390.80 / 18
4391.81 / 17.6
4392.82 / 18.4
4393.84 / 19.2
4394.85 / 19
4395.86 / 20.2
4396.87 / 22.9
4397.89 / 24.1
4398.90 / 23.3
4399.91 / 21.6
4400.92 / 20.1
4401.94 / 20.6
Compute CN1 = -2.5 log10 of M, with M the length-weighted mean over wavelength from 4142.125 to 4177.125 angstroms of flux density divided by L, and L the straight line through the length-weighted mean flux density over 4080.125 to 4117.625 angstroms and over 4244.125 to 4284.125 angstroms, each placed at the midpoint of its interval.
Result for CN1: 0.06 mag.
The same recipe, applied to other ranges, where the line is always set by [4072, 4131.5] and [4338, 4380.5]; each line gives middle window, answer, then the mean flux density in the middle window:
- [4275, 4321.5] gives 0.16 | 17.5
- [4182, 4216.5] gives 0.02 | 18.8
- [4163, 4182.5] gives 0.06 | 17.8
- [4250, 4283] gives 0.06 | 18.9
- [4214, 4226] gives -0.03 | 20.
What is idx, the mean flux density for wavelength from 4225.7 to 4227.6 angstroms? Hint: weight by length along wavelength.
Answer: 17.4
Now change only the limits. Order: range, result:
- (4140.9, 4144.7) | 18.6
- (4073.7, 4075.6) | 16.5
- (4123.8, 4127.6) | 19.9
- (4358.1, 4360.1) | 23.5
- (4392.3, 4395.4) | 18.9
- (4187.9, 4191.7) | 18.9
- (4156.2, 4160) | 16.3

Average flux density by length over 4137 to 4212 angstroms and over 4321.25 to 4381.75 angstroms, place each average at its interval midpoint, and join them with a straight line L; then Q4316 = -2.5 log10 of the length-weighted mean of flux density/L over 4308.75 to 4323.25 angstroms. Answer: 0.12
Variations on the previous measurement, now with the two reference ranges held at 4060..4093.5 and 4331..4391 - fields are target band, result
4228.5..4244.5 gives -0.05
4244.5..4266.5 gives 0.02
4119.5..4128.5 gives -0.08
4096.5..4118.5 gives 0.04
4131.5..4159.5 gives 0.03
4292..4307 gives 0.22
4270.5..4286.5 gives 0.01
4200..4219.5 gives -0.03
